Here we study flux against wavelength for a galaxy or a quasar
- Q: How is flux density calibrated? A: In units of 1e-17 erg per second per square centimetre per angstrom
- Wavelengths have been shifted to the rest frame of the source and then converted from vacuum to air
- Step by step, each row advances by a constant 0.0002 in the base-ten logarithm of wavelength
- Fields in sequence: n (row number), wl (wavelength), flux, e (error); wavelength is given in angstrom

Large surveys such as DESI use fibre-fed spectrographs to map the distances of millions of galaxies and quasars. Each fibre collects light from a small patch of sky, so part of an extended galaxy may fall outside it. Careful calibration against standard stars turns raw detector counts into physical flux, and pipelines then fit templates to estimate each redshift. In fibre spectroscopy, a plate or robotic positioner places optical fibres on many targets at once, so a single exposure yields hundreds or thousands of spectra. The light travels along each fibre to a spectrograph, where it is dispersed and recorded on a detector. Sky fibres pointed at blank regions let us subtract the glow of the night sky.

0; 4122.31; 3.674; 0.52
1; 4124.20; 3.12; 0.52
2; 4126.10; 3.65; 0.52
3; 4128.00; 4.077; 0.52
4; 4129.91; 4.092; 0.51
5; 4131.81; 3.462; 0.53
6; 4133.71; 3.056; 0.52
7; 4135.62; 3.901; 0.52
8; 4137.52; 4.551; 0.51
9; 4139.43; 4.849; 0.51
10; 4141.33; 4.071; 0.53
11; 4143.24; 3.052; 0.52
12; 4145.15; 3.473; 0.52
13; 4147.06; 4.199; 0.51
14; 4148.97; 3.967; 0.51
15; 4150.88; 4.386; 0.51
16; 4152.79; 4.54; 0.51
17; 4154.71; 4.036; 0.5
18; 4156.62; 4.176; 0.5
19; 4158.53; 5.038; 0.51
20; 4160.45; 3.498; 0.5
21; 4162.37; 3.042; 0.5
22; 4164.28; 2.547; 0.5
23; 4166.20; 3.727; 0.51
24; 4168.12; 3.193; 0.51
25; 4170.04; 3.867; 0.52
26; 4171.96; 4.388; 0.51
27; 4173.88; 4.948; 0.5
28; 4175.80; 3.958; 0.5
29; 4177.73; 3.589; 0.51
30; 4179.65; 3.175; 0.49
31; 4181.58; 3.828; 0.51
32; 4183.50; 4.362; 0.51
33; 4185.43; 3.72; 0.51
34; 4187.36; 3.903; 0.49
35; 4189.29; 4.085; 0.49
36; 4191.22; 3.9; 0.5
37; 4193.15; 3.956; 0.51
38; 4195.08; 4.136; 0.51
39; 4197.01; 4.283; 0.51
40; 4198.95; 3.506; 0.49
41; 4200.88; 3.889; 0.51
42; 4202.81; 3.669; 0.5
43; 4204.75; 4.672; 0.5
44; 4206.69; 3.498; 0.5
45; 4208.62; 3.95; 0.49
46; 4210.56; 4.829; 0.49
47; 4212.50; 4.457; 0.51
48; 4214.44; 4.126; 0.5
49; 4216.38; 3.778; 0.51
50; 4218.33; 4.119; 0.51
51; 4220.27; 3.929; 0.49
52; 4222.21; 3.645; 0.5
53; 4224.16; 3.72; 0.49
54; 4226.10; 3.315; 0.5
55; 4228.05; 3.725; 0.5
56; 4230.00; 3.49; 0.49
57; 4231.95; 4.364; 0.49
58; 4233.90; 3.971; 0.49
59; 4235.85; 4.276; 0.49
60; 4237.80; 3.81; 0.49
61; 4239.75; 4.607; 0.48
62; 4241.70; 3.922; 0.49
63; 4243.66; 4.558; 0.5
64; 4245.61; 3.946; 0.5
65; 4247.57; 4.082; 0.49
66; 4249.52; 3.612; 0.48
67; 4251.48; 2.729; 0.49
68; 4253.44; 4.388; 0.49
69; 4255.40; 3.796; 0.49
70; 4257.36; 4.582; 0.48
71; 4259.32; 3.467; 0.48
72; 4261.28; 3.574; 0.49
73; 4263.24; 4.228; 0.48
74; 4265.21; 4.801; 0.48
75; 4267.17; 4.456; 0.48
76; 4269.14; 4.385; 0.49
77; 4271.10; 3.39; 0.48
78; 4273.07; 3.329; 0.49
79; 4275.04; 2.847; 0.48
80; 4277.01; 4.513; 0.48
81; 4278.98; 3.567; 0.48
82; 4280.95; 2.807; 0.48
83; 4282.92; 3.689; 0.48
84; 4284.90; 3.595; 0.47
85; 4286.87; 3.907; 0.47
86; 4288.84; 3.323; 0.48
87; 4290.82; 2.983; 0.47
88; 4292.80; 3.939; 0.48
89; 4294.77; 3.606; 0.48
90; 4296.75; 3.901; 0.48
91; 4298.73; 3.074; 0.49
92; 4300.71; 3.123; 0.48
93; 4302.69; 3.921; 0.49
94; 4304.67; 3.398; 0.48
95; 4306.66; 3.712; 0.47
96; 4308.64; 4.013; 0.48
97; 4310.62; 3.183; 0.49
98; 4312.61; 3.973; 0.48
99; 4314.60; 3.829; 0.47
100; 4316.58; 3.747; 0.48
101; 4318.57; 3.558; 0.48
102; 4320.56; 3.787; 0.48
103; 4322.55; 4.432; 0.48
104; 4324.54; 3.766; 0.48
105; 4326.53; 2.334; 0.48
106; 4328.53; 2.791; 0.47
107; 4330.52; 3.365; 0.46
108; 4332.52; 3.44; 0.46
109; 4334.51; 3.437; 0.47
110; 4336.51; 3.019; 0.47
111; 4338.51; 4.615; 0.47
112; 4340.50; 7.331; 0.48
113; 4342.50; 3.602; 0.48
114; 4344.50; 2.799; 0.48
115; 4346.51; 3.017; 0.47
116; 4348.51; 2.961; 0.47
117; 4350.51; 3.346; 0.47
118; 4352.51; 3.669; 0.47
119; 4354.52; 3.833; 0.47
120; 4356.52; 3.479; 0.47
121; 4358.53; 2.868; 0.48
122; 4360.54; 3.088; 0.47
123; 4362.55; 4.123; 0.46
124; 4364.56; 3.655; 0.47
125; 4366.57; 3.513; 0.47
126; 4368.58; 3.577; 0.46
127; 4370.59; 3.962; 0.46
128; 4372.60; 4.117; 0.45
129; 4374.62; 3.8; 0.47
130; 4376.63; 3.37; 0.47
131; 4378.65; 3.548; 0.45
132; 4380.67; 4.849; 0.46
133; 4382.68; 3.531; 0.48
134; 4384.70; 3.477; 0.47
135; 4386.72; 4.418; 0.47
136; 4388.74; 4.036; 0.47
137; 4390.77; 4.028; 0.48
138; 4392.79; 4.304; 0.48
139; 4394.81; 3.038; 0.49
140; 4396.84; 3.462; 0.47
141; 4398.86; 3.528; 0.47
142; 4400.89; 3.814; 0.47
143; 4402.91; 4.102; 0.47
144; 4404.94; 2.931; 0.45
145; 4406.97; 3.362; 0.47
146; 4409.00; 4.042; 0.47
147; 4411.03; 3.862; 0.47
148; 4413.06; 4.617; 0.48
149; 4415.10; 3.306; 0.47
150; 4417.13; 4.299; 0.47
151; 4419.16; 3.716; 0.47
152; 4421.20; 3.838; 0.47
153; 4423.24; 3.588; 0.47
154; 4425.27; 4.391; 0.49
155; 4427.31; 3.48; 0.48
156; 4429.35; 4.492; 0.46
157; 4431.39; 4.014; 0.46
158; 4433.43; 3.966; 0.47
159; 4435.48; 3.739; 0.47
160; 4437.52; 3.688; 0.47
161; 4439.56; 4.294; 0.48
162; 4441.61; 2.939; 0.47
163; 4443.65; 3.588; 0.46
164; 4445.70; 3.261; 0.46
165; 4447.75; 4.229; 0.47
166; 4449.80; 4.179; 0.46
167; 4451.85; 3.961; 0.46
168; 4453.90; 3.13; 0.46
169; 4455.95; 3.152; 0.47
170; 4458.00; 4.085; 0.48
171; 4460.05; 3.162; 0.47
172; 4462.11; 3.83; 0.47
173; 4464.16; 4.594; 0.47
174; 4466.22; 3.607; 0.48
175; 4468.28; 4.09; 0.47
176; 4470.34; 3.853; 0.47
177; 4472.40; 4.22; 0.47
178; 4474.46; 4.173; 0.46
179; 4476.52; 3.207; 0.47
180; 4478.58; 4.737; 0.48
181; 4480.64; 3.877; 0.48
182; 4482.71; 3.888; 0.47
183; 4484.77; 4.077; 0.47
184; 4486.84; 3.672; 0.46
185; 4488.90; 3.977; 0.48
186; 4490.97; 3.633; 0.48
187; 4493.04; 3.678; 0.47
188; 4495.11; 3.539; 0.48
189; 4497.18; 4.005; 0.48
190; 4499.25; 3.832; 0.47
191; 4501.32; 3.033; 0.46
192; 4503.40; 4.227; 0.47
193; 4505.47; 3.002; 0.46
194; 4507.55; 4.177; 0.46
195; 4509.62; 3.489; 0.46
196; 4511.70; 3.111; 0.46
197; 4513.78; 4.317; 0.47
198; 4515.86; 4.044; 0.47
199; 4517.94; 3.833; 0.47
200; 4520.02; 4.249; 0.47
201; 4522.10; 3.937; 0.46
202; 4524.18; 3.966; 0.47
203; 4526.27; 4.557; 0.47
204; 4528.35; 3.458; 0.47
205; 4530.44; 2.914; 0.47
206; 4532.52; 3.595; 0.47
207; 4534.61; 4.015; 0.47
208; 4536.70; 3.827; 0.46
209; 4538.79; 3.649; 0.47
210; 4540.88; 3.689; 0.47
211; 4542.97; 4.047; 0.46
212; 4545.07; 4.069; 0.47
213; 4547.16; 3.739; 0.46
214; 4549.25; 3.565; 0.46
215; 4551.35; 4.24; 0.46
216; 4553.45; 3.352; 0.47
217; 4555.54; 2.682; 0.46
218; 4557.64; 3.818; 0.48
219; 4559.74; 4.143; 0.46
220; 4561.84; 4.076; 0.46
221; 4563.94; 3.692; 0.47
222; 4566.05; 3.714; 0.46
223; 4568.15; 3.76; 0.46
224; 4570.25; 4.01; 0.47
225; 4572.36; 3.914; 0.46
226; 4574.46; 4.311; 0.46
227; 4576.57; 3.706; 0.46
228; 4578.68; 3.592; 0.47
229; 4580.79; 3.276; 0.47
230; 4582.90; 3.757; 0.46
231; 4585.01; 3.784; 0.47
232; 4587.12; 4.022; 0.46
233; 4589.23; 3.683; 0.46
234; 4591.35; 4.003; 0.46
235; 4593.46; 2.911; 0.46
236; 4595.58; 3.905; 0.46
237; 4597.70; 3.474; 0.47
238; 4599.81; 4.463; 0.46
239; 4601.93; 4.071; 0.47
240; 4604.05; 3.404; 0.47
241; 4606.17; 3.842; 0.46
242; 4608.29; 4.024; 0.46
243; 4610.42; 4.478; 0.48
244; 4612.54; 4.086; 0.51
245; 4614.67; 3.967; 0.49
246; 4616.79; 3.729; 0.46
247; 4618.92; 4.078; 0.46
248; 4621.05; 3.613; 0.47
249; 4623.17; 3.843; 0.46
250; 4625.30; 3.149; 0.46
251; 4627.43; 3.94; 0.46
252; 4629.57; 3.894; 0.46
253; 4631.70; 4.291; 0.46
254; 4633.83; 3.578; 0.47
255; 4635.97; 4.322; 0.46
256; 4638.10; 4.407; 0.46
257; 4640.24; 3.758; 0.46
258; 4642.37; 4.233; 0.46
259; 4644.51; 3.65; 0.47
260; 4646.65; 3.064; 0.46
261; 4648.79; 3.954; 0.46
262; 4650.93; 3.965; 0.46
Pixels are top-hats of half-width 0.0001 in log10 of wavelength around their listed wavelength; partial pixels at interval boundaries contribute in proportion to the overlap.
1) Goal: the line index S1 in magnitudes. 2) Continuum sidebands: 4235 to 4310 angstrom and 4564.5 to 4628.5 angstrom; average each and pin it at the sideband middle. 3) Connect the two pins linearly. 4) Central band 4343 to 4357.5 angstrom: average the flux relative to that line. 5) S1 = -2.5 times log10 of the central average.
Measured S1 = 0.15 mag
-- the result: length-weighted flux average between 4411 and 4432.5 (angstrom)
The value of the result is 3.97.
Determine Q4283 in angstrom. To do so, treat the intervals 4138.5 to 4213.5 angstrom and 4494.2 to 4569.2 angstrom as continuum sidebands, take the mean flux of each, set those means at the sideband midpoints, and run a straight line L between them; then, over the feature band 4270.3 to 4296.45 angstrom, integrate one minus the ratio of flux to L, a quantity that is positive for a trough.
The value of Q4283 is 2.6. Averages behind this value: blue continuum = 3.96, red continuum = 3.76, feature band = 3.51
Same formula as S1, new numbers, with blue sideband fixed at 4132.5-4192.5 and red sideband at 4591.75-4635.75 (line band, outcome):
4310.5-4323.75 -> 0.016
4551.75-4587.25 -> 0.031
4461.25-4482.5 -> -0.041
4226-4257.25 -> -0.015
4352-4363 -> 0.121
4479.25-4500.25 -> 0.008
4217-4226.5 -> 0.035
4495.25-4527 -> 0.007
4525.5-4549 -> 0.027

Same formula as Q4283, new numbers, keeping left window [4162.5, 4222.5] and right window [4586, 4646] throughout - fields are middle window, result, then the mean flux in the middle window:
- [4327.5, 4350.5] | 1.5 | 3.65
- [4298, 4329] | 2.8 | 3.56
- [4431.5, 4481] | 1.0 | 3.82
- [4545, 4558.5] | 1.0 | 3.61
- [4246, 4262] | 0.5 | 3.79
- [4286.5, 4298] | 1.0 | 3.58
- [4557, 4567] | 0.0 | 3.89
